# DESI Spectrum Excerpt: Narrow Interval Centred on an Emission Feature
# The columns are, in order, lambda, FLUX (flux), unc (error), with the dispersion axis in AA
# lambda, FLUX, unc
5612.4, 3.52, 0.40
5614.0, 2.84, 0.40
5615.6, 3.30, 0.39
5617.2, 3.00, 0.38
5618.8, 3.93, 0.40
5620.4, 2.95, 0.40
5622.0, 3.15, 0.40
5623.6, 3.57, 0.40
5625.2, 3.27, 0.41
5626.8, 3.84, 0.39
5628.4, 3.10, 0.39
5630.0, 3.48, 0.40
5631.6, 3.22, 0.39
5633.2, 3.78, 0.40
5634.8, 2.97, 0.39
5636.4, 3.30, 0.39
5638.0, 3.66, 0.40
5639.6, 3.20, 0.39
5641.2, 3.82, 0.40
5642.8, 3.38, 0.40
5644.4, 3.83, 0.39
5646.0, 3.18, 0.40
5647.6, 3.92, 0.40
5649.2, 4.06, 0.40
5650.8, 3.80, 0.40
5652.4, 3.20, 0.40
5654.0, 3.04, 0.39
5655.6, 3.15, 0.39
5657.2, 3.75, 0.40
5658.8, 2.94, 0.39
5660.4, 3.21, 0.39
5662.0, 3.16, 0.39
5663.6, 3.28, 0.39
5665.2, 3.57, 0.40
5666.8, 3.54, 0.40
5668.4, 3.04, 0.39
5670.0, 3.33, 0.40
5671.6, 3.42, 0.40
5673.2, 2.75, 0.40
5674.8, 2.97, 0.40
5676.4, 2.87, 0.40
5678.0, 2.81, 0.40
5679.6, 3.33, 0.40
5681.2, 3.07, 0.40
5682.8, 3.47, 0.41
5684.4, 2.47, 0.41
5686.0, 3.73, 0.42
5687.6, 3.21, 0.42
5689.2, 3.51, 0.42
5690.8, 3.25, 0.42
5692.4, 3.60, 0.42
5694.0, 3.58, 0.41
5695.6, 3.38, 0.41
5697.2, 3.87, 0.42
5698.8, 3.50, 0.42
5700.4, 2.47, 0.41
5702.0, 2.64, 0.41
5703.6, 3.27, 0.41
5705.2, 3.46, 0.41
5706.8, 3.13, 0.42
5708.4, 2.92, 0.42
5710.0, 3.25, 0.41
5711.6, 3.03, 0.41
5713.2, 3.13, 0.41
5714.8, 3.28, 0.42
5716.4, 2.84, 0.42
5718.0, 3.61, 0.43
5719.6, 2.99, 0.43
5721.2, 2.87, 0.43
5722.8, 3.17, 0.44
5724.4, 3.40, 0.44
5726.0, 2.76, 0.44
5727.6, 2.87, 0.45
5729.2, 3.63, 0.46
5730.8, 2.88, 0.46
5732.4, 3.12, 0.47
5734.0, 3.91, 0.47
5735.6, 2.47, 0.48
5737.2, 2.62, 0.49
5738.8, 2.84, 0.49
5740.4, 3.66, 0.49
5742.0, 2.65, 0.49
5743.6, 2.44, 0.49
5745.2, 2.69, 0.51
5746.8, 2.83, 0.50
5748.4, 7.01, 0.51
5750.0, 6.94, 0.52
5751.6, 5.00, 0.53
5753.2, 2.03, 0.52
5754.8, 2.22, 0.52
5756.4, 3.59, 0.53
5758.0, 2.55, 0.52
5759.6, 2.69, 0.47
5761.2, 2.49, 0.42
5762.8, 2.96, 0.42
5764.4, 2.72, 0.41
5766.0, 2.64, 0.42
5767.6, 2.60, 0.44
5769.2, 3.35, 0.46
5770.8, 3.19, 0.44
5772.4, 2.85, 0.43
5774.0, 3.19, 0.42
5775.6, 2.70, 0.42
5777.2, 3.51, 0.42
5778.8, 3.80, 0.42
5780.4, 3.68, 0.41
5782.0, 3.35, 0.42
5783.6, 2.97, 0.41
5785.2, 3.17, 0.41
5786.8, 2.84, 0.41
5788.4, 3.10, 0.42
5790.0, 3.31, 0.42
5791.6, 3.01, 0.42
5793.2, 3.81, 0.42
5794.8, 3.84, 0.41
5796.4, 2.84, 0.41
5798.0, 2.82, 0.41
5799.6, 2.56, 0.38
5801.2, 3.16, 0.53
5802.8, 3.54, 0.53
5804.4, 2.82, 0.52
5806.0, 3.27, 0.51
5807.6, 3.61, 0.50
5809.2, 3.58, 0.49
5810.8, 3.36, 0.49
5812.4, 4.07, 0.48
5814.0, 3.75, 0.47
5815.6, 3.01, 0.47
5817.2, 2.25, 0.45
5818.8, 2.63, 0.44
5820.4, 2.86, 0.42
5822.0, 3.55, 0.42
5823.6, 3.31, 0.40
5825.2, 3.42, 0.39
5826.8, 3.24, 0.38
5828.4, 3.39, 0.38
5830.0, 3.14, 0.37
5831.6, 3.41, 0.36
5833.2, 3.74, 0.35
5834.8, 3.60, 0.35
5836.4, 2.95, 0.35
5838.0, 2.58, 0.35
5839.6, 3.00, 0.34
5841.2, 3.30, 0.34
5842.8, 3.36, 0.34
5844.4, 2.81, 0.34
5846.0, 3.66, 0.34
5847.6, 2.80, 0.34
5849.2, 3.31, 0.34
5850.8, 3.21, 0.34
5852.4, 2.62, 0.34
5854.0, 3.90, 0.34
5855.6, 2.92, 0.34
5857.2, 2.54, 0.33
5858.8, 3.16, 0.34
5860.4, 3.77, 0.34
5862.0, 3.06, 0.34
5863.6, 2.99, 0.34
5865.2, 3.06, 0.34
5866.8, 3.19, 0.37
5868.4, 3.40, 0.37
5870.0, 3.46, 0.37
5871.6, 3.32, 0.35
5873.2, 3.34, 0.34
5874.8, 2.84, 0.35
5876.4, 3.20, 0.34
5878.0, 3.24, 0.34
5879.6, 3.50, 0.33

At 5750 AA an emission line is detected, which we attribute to H-gamma 4340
